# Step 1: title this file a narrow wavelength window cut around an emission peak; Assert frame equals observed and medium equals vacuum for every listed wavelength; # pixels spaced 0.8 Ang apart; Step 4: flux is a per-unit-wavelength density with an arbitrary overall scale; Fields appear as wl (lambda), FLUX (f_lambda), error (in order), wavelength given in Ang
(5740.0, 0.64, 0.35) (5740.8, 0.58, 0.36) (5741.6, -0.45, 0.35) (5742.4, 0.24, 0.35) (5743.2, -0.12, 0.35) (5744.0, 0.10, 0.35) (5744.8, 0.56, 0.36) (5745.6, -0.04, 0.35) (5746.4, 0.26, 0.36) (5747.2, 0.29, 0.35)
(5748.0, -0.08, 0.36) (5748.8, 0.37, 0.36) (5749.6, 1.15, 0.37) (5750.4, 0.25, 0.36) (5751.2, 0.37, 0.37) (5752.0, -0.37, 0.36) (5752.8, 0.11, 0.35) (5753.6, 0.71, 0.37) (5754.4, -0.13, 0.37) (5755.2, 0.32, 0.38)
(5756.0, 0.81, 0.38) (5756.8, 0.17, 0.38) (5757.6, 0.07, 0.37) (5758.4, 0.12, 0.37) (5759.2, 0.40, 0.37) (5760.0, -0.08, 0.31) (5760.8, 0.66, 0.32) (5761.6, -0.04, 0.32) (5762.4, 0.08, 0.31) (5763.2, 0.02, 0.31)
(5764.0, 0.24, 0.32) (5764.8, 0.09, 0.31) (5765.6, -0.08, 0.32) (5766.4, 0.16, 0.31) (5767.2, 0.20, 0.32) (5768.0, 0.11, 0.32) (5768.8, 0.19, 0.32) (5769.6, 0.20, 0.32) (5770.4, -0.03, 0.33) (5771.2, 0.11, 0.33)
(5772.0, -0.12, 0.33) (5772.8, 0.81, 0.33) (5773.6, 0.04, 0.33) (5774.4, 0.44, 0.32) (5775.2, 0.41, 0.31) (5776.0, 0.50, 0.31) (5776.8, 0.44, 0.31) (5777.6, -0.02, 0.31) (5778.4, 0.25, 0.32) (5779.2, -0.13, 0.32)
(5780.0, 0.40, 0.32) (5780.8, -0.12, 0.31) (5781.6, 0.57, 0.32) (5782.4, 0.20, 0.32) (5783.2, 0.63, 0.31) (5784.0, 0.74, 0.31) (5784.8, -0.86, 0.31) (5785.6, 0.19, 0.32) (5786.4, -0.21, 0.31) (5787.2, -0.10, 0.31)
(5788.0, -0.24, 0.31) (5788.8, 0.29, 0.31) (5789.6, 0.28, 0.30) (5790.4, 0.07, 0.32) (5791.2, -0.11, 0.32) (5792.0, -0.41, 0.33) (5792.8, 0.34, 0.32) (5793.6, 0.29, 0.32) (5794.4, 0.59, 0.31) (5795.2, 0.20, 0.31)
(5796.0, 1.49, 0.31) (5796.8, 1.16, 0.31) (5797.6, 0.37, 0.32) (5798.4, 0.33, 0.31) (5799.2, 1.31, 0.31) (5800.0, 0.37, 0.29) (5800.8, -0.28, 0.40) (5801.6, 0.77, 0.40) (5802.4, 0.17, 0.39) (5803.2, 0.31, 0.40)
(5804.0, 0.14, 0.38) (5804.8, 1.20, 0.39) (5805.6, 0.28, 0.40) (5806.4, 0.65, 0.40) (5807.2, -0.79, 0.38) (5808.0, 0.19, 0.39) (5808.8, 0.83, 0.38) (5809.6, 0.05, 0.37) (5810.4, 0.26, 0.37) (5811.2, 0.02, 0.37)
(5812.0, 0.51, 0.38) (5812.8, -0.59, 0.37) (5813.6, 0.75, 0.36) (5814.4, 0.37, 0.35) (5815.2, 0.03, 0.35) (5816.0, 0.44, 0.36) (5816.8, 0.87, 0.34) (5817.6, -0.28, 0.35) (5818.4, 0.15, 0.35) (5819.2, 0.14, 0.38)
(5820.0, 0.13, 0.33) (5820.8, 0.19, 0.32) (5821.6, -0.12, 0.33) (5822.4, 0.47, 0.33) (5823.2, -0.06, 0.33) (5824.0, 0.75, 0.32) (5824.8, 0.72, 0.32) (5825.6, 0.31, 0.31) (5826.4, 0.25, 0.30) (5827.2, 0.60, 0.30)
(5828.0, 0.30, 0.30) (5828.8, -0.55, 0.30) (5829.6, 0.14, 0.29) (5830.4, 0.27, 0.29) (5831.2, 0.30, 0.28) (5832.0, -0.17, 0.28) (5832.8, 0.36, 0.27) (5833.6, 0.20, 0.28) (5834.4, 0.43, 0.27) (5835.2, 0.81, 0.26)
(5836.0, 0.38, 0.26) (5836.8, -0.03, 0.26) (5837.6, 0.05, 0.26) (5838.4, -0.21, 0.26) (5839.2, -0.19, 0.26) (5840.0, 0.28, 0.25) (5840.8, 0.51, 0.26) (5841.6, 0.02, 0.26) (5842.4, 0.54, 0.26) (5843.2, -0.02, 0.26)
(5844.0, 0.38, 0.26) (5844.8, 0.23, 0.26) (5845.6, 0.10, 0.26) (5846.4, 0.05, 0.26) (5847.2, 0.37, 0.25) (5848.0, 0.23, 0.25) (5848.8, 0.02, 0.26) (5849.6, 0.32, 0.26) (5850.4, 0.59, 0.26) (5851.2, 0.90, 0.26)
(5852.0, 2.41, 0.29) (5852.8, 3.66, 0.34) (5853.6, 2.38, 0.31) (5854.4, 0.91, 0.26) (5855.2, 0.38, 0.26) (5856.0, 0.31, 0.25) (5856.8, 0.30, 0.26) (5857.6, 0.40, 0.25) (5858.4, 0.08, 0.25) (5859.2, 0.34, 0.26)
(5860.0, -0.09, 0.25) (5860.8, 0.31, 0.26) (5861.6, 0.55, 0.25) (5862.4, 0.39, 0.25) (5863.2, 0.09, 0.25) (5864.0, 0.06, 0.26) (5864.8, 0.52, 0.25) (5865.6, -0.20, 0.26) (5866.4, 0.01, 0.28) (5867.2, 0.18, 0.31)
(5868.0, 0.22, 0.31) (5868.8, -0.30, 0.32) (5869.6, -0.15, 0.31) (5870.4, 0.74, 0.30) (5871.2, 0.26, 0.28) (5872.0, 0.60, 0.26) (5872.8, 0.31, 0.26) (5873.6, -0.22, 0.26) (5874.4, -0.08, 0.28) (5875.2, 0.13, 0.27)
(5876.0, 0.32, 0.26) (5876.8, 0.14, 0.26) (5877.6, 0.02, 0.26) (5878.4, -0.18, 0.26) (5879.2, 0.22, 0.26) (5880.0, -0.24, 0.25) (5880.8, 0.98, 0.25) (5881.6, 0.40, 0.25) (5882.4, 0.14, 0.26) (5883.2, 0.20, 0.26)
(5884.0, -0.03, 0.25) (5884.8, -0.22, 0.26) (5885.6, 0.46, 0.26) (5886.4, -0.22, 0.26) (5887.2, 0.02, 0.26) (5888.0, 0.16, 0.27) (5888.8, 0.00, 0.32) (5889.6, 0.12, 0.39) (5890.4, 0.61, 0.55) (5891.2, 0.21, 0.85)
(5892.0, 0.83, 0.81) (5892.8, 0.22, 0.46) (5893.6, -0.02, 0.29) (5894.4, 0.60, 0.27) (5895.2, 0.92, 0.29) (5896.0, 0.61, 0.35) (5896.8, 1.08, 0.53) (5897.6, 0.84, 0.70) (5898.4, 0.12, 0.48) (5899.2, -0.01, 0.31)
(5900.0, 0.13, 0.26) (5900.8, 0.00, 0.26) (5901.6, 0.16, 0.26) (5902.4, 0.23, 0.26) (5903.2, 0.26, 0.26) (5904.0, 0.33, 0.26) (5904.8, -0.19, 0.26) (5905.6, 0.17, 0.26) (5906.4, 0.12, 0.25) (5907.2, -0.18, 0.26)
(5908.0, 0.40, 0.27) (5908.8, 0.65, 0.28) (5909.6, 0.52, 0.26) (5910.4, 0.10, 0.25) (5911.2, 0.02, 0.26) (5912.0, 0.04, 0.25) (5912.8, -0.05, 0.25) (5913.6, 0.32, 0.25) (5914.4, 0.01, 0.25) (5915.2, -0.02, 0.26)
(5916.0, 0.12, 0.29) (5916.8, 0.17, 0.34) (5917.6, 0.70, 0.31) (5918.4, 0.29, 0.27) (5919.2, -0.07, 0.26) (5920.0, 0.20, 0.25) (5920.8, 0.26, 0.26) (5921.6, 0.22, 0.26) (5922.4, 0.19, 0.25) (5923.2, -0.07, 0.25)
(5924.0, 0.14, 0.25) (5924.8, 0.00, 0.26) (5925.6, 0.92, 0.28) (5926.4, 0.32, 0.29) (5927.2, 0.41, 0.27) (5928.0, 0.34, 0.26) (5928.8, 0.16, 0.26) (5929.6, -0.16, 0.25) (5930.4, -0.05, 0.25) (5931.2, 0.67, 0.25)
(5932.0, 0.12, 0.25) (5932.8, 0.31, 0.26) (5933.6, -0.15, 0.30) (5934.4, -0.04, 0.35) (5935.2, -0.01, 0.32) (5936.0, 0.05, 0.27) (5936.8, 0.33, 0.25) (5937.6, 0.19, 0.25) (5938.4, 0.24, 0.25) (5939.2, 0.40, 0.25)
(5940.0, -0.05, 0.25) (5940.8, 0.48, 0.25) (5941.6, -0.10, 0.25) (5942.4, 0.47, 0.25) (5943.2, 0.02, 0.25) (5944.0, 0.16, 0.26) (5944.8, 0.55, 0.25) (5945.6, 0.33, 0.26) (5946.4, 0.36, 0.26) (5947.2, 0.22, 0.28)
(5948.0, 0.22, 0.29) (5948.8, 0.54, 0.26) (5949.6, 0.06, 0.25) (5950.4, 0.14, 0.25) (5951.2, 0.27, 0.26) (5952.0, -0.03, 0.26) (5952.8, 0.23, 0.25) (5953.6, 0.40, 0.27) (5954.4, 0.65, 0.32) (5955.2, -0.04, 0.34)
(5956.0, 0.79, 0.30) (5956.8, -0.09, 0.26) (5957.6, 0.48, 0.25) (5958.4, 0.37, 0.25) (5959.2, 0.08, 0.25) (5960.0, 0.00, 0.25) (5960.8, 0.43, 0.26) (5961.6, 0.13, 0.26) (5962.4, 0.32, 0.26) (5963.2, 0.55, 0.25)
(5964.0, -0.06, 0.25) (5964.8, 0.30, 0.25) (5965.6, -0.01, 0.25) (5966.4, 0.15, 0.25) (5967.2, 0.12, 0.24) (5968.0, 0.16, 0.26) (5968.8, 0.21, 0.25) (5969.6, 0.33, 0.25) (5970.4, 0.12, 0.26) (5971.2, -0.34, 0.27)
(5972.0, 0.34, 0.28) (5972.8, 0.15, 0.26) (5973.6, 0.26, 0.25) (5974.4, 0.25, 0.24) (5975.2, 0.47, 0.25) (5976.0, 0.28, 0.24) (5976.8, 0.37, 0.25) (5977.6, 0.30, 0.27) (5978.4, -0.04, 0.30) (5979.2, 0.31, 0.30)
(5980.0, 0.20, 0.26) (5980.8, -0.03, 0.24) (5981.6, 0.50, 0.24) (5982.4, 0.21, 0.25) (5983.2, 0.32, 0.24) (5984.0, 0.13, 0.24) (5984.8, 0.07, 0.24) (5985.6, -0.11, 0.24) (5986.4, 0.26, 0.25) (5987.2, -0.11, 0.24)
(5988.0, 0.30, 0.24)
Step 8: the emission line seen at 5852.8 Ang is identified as [O III] 5007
